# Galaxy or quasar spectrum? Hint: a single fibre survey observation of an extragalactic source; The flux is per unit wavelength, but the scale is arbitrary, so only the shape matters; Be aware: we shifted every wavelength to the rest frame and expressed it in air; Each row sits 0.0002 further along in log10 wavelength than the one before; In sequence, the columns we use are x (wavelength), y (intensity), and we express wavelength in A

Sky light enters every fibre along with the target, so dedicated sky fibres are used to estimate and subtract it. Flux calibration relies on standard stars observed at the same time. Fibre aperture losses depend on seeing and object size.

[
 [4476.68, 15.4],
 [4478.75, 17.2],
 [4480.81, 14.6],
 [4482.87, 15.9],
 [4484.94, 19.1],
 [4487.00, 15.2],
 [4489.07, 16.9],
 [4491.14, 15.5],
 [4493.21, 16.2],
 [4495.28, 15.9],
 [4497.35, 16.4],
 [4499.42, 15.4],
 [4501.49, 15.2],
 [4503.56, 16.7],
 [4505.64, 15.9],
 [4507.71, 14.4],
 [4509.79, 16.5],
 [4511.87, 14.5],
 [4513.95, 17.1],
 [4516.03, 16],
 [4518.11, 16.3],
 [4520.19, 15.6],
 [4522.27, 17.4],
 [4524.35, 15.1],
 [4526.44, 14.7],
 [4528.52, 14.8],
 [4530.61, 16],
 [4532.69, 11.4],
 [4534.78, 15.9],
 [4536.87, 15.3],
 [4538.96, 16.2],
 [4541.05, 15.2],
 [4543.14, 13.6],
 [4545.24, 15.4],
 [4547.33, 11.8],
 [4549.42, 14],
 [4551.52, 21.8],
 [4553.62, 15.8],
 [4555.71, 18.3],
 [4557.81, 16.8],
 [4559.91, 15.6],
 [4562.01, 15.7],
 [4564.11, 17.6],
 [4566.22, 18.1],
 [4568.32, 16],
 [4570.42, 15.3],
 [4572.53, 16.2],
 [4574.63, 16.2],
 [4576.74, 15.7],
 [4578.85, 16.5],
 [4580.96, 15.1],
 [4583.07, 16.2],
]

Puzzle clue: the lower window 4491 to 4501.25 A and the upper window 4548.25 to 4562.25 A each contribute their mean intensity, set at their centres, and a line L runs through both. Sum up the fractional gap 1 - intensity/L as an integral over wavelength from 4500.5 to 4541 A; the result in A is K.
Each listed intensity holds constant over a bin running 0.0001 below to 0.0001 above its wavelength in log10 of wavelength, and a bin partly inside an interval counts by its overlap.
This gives 1.9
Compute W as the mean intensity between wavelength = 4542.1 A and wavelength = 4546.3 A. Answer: 14.5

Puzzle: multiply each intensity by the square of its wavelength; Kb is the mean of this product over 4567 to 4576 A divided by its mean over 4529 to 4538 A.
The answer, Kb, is 1.11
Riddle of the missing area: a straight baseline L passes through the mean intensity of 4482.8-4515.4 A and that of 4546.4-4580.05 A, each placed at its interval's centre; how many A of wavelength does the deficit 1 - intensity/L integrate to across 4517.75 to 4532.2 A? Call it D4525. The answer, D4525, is 0.6 A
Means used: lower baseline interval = 16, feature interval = 15.5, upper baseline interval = 16.3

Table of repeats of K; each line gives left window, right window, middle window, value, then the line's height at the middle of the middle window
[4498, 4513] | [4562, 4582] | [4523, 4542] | 1.0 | 15.8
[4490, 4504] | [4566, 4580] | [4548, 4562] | -0.6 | 16.1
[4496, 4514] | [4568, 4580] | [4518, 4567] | 0.4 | 15.9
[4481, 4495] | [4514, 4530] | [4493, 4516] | 0.3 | 16.1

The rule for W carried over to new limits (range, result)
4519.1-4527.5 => 15.7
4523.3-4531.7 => 15.1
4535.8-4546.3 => 15.1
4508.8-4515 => 16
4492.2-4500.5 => 16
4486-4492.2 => 15.9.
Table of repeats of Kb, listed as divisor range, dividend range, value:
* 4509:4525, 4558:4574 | 1.04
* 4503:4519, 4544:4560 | 1.04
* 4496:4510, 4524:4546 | 0.96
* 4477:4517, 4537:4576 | 1.03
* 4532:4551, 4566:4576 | 1.13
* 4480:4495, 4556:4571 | 1.06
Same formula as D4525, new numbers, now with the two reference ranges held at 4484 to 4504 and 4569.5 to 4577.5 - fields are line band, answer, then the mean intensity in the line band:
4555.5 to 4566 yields -0.6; 16.8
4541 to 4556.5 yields 0.2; 15.7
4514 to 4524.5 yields -0.1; 16.3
